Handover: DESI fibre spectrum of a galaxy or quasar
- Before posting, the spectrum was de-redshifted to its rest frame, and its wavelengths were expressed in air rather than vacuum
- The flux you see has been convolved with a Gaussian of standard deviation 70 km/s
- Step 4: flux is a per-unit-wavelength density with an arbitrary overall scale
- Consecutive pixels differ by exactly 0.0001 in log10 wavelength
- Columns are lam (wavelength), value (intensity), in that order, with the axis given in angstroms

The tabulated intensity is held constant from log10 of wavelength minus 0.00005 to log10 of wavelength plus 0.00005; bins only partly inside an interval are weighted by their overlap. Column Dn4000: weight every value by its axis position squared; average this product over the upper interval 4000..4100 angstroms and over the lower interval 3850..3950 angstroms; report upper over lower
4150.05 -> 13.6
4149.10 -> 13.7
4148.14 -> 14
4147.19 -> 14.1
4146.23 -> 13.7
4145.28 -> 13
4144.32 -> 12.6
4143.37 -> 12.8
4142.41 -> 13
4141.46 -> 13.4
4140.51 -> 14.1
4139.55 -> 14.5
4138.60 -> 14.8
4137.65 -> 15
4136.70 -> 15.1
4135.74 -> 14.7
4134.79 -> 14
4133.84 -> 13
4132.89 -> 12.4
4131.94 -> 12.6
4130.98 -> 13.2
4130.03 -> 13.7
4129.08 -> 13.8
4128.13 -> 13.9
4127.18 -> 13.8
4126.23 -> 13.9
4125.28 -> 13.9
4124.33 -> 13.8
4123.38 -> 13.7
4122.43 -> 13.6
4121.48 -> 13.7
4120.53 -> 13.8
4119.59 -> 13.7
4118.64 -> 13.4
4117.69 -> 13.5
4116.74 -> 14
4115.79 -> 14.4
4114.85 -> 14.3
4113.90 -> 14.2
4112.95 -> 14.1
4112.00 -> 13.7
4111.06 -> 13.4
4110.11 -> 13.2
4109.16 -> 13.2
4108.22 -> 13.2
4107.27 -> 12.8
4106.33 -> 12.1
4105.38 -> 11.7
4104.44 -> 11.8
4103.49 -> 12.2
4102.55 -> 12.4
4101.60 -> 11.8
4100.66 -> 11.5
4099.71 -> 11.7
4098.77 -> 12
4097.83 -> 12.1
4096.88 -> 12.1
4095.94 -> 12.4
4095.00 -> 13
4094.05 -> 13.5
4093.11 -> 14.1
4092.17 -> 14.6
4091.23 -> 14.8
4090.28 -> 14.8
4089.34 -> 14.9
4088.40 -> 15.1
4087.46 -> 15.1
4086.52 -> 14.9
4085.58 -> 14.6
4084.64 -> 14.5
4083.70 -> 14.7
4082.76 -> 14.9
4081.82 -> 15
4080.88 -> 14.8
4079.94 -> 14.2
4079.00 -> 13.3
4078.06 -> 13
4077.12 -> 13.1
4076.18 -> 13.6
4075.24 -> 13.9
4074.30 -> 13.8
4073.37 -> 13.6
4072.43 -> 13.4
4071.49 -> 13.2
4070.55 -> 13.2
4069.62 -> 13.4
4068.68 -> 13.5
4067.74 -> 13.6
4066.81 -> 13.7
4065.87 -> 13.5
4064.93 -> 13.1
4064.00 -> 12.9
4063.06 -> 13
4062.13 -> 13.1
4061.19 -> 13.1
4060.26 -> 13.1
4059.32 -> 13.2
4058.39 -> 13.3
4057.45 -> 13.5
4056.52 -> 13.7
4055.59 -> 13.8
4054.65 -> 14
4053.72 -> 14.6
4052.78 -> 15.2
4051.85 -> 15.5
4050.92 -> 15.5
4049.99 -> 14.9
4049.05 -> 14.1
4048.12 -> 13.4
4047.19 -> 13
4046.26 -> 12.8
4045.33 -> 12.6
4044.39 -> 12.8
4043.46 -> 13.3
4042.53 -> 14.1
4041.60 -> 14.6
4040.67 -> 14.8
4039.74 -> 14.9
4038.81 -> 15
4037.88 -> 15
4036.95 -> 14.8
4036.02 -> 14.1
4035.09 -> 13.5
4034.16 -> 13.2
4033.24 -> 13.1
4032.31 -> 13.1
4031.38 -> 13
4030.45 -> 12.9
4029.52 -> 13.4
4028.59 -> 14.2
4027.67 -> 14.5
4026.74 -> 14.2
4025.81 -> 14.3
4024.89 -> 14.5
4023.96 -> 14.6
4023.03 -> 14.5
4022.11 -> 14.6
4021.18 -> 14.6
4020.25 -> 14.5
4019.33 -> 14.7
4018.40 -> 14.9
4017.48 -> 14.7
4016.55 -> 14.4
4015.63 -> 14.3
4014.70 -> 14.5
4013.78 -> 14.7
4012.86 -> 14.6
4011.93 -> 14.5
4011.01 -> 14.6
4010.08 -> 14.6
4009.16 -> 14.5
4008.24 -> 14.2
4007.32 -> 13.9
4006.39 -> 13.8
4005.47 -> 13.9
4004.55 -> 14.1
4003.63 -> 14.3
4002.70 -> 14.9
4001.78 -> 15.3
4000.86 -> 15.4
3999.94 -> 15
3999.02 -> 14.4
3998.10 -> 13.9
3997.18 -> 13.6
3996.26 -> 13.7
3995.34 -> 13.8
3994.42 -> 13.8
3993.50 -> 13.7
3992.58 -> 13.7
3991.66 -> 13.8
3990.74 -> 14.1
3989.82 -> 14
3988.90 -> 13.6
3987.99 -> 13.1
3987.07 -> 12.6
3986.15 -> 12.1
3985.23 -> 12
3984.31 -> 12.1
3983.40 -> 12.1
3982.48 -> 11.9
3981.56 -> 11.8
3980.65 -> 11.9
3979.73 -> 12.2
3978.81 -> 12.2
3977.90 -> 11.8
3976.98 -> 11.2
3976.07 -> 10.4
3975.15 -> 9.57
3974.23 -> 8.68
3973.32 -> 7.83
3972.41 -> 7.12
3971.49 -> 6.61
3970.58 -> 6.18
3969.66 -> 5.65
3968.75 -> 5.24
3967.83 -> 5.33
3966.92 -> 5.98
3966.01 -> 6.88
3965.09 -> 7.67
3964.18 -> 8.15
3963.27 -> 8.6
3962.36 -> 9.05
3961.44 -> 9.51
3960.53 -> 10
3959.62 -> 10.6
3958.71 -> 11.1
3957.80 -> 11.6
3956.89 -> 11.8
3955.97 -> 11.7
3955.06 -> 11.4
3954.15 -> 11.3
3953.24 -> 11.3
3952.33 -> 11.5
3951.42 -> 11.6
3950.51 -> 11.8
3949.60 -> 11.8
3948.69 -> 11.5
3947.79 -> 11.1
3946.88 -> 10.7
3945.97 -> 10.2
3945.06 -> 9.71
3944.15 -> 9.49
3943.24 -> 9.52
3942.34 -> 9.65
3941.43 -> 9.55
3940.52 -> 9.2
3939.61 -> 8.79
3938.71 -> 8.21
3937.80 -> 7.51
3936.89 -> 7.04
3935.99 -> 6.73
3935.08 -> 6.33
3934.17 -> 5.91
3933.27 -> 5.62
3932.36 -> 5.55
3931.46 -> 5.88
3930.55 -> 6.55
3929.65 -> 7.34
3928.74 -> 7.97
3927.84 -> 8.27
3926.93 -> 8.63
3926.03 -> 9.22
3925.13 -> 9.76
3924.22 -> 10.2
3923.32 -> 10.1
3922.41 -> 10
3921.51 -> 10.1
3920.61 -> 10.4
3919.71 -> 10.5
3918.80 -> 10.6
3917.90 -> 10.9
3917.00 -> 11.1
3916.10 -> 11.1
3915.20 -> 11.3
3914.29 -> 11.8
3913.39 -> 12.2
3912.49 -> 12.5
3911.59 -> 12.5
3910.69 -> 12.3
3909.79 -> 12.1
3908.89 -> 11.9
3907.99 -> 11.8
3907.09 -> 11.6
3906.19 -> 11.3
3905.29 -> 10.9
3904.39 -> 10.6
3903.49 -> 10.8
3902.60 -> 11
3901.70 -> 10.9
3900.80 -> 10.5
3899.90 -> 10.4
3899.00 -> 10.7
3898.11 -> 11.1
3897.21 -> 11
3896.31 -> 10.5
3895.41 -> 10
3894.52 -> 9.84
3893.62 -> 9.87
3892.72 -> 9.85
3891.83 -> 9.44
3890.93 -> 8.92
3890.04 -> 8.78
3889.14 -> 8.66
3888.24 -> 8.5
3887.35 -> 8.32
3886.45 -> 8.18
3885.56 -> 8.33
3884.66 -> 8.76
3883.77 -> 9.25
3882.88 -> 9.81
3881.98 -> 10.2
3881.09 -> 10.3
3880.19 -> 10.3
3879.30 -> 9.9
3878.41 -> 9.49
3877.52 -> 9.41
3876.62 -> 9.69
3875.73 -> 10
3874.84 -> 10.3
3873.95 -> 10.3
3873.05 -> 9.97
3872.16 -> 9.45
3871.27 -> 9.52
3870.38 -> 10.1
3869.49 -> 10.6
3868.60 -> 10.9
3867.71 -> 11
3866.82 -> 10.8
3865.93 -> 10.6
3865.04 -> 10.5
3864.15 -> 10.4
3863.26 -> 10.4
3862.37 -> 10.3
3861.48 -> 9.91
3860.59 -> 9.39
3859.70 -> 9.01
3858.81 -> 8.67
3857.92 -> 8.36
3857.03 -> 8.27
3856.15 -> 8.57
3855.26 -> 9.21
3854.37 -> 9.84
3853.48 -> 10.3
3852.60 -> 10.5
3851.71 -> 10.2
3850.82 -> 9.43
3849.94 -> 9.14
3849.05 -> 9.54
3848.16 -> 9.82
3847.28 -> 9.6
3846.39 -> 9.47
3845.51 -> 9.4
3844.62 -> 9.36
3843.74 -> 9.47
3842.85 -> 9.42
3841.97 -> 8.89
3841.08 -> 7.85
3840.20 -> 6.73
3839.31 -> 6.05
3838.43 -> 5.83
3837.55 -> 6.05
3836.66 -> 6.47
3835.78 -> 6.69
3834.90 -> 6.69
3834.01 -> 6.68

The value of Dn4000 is 1.5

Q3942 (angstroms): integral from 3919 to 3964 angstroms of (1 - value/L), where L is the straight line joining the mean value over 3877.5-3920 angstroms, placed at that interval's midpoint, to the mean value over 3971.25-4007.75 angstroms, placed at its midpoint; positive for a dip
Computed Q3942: 8.1 angstroms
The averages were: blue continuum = 10.4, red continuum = 12.6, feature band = 9.43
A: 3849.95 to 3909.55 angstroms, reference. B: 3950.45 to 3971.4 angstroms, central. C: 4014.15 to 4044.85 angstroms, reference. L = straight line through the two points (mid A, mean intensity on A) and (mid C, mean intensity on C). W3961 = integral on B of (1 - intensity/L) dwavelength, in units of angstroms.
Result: 5.1 angstroms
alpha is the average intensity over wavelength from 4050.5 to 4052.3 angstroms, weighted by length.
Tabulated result 15.5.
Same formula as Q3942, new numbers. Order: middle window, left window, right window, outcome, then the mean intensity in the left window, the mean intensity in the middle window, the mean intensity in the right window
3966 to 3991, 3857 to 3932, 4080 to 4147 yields 2.7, 10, 10.2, 13.6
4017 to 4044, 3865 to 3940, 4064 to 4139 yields -4.4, 9.75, 14.2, 13.6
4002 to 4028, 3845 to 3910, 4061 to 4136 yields -4.9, 9.95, 14.4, 13.5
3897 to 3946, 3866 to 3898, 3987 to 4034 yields 5.7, 9.75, 9.75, 14.2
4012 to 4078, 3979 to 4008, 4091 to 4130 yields -2.6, 13.5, 13.9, 13.2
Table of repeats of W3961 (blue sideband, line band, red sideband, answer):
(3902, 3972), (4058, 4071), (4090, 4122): -1.1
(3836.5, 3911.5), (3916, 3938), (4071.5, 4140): 4.4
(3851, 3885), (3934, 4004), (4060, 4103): 5.5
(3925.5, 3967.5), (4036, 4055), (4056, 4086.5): -2.3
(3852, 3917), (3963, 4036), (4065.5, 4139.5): -3.1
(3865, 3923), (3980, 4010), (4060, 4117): -4.0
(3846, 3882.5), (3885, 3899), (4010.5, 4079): 1.4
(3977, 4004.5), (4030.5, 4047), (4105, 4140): -0.4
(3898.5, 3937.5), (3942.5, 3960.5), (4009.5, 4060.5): 0.1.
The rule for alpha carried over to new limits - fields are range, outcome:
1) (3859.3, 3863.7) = 9.8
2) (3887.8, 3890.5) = 8.64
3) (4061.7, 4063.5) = 13.1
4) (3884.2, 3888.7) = 8.42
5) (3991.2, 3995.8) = 13.8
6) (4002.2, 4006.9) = 14.2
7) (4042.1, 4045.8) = 13.2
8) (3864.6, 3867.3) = 10.6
